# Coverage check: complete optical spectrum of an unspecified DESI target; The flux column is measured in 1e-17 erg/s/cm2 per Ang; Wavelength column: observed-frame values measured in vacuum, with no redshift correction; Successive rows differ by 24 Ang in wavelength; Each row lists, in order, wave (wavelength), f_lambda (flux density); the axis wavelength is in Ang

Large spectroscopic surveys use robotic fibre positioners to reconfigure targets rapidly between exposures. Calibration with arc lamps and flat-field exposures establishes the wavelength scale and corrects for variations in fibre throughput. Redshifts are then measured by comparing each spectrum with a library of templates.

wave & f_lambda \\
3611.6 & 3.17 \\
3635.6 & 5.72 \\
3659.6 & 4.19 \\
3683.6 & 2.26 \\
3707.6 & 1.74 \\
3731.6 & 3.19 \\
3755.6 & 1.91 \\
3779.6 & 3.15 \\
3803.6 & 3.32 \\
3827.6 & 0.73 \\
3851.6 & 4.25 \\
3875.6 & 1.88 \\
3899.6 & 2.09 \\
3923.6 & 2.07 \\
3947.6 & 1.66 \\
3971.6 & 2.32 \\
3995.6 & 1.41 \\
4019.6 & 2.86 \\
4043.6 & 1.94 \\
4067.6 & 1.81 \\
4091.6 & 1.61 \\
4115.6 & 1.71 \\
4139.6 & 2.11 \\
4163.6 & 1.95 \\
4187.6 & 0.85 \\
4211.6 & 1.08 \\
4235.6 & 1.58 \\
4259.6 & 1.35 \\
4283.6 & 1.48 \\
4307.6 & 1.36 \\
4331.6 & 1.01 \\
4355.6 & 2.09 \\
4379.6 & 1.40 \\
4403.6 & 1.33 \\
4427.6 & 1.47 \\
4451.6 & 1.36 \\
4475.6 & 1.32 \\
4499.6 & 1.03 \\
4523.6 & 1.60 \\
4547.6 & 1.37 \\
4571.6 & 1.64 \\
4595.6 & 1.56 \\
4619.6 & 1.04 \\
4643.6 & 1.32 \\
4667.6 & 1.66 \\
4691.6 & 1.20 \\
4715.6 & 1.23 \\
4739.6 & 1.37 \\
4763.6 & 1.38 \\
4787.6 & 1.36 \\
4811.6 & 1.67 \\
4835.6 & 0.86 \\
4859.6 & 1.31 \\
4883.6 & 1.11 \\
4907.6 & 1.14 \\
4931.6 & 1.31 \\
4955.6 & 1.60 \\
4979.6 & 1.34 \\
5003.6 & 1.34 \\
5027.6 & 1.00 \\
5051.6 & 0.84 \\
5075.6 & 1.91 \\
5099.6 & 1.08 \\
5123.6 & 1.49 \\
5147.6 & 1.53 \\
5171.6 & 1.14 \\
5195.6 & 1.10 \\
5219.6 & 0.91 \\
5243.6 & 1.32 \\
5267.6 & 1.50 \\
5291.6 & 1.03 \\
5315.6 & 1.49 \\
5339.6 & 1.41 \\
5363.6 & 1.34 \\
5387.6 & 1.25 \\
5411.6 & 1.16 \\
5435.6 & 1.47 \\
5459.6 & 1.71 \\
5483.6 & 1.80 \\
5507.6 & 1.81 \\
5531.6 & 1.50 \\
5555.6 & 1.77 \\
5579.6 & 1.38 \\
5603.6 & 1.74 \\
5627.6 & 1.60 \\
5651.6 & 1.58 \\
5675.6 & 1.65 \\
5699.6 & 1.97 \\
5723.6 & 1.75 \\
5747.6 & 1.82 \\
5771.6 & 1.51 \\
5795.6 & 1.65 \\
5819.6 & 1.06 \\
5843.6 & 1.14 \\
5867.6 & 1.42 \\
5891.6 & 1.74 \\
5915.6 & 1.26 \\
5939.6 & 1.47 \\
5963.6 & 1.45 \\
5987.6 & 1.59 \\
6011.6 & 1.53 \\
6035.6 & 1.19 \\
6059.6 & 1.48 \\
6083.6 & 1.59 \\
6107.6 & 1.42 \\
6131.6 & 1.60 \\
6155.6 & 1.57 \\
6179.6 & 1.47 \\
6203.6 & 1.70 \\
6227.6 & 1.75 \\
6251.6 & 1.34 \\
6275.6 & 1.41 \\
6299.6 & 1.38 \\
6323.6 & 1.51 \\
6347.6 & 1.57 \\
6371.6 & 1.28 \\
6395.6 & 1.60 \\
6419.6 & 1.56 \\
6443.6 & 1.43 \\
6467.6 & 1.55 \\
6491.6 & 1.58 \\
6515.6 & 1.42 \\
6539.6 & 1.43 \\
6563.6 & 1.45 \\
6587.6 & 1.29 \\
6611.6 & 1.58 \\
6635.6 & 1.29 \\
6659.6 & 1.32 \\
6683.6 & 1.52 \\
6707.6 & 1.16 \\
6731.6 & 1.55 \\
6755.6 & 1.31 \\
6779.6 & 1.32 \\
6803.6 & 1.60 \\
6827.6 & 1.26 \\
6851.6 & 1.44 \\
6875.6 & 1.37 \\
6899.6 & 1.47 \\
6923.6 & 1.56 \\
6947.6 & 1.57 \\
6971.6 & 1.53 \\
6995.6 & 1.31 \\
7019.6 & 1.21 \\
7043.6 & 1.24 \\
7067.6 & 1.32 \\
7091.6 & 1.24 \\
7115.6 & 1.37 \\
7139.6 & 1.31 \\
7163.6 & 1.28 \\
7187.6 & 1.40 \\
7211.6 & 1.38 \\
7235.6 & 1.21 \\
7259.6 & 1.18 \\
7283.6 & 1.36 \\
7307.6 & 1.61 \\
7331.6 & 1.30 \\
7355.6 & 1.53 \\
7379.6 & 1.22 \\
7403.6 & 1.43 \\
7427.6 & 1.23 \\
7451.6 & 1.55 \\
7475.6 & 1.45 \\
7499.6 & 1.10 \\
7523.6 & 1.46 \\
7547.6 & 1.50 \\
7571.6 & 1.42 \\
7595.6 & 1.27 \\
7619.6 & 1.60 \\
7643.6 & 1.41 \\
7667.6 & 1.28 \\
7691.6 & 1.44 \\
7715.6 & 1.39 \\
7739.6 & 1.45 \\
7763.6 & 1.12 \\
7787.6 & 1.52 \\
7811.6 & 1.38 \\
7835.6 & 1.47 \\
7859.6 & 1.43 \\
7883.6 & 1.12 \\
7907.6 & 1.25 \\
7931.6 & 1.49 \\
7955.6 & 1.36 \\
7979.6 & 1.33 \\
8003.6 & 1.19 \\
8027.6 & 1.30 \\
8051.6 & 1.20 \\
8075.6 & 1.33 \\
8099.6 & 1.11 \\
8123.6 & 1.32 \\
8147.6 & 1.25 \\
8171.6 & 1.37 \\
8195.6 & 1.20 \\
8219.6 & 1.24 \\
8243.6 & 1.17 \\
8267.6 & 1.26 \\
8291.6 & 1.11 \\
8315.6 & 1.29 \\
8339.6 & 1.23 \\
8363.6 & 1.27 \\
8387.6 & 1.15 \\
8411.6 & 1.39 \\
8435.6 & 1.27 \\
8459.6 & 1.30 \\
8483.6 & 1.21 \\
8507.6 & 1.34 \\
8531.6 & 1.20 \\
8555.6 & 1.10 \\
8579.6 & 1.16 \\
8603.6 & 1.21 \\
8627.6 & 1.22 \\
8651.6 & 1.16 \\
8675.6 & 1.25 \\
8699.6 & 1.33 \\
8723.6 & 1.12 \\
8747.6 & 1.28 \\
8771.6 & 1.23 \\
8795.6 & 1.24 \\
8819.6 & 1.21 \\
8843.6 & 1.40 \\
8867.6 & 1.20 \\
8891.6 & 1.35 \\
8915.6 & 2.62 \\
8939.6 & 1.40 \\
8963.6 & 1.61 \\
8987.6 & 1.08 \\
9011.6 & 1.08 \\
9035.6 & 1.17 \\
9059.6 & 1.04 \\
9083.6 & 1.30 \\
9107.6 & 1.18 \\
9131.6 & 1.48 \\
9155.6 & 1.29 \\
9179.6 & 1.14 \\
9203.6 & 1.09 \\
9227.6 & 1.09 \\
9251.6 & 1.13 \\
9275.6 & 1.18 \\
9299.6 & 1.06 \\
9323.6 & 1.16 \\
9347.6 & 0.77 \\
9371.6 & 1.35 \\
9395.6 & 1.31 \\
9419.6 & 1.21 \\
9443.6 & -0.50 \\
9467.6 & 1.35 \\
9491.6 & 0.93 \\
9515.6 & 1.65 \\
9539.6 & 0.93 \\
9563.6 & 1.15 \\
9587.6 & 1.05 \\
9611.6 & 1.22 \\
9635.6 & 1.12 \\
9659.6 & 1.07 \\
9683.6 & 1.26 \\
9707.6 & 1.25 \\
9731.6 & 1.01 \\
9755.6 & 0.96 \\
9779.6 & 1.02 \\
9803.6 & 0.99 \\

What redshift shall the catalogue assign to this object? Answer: 0.360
